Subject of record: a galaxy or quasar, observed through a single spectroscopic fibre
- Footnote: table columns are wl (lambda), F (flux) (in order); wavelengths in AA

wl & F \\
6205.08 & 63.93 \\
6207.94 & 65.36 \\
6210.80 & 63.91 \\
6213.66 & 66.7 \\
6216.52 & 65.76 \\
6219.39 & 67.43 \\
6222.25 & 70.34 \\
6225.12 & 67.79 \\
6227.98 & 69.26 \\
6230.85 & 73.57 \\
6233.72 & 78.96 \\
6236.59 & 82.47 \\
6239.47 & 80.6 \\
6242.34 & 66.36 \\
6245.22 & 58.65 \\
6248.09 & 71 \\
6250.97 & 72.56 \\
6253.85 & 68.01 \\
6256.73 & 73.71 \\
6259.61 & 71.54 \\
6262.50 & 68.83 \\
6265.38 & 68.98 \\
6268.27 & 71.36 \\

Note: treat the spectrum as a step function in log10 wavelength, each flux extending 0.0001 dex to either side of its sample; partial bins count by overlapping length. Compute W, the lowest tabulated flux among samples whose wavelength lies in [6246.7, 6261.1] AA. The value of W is 68.01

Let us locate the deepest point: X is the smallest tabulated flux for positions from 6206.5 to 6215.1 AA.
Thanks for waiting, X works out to 63.91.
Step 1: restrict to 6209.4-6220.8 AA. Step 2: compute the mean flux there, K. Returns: 65.9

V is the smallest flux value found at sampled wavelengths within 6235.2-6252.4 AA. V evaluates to 58.65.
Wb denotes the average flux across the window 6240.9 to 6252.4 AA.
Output 67.2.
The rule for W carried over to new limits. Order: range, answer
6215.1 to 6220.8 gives 65.76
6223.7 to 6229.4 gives 67.79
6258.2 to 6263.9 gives 68.83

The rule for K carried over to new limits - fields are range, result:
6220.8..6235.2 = 72.1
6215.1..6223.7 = 67.8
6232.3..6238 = 80.7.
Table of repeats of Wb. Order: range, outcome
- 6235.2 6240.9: 81.4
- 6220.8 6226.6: 69.2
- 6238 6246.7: 68.6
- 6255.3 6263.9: 71.3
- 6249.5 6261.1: 71.4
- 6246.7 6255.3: 70.5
